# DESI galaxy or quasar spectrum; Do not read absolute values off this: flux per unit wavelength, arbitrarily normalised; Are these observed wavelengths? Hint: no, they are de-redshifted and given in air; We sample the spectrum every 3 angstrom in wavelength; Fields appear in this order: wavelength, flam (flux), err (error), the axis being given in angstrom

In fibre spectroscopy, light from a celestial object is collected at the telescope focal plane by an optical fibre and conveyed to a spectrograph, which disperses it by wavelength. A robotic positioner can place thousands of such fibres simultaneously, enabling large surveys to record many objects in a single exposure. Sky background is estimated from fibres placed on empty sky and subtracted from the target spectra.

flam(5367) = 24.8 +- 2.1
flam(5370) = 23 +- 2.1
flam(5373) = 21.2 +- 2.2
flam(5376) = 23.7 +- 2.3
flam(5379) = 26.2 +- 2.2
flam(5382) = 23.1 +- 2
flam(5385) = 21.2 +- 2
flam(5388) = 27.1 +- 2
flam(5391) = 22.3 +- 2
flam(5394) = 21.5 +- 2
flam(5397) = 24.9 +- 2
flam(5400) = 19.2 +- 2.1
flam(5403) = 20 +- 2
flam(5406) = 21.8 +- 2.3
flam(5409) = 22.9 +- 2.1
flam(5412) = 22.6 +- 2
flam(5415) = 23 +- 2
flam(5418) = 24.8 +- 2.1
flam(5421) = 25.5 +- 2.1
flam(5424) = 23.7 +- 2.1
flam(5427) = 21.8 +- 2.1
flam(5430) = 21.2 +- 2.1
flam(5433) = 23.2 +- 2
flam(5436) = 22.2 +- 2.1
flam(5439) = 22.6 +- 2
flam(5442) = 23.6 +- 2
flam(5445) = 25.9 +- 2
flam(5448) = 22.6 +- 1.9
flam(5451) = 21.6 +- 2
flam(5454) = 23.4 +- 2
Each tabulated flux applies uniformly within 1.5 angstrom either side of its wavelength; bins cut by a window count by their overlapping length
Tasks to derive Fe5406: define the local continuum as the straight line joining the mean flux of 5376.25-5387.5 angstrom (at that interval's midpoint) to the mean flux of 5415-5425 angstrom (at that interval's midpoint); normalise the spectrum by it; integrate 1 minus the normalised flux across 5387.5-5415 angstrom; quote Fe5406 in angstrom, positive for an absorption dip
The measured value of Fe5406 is 2.1 angstrom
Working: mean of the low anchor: 23.8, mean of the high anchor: 24.5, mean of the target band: 22.3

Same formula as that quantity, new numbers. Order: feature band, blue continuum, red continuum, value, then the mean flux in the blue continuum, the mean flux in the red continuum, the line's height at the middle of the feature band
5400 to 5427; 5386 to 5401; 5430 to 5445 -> 0.34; 23.1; 23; 23.1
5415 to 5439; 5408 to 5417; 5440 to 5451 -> 0.09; 22.9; 23.6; 23.2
